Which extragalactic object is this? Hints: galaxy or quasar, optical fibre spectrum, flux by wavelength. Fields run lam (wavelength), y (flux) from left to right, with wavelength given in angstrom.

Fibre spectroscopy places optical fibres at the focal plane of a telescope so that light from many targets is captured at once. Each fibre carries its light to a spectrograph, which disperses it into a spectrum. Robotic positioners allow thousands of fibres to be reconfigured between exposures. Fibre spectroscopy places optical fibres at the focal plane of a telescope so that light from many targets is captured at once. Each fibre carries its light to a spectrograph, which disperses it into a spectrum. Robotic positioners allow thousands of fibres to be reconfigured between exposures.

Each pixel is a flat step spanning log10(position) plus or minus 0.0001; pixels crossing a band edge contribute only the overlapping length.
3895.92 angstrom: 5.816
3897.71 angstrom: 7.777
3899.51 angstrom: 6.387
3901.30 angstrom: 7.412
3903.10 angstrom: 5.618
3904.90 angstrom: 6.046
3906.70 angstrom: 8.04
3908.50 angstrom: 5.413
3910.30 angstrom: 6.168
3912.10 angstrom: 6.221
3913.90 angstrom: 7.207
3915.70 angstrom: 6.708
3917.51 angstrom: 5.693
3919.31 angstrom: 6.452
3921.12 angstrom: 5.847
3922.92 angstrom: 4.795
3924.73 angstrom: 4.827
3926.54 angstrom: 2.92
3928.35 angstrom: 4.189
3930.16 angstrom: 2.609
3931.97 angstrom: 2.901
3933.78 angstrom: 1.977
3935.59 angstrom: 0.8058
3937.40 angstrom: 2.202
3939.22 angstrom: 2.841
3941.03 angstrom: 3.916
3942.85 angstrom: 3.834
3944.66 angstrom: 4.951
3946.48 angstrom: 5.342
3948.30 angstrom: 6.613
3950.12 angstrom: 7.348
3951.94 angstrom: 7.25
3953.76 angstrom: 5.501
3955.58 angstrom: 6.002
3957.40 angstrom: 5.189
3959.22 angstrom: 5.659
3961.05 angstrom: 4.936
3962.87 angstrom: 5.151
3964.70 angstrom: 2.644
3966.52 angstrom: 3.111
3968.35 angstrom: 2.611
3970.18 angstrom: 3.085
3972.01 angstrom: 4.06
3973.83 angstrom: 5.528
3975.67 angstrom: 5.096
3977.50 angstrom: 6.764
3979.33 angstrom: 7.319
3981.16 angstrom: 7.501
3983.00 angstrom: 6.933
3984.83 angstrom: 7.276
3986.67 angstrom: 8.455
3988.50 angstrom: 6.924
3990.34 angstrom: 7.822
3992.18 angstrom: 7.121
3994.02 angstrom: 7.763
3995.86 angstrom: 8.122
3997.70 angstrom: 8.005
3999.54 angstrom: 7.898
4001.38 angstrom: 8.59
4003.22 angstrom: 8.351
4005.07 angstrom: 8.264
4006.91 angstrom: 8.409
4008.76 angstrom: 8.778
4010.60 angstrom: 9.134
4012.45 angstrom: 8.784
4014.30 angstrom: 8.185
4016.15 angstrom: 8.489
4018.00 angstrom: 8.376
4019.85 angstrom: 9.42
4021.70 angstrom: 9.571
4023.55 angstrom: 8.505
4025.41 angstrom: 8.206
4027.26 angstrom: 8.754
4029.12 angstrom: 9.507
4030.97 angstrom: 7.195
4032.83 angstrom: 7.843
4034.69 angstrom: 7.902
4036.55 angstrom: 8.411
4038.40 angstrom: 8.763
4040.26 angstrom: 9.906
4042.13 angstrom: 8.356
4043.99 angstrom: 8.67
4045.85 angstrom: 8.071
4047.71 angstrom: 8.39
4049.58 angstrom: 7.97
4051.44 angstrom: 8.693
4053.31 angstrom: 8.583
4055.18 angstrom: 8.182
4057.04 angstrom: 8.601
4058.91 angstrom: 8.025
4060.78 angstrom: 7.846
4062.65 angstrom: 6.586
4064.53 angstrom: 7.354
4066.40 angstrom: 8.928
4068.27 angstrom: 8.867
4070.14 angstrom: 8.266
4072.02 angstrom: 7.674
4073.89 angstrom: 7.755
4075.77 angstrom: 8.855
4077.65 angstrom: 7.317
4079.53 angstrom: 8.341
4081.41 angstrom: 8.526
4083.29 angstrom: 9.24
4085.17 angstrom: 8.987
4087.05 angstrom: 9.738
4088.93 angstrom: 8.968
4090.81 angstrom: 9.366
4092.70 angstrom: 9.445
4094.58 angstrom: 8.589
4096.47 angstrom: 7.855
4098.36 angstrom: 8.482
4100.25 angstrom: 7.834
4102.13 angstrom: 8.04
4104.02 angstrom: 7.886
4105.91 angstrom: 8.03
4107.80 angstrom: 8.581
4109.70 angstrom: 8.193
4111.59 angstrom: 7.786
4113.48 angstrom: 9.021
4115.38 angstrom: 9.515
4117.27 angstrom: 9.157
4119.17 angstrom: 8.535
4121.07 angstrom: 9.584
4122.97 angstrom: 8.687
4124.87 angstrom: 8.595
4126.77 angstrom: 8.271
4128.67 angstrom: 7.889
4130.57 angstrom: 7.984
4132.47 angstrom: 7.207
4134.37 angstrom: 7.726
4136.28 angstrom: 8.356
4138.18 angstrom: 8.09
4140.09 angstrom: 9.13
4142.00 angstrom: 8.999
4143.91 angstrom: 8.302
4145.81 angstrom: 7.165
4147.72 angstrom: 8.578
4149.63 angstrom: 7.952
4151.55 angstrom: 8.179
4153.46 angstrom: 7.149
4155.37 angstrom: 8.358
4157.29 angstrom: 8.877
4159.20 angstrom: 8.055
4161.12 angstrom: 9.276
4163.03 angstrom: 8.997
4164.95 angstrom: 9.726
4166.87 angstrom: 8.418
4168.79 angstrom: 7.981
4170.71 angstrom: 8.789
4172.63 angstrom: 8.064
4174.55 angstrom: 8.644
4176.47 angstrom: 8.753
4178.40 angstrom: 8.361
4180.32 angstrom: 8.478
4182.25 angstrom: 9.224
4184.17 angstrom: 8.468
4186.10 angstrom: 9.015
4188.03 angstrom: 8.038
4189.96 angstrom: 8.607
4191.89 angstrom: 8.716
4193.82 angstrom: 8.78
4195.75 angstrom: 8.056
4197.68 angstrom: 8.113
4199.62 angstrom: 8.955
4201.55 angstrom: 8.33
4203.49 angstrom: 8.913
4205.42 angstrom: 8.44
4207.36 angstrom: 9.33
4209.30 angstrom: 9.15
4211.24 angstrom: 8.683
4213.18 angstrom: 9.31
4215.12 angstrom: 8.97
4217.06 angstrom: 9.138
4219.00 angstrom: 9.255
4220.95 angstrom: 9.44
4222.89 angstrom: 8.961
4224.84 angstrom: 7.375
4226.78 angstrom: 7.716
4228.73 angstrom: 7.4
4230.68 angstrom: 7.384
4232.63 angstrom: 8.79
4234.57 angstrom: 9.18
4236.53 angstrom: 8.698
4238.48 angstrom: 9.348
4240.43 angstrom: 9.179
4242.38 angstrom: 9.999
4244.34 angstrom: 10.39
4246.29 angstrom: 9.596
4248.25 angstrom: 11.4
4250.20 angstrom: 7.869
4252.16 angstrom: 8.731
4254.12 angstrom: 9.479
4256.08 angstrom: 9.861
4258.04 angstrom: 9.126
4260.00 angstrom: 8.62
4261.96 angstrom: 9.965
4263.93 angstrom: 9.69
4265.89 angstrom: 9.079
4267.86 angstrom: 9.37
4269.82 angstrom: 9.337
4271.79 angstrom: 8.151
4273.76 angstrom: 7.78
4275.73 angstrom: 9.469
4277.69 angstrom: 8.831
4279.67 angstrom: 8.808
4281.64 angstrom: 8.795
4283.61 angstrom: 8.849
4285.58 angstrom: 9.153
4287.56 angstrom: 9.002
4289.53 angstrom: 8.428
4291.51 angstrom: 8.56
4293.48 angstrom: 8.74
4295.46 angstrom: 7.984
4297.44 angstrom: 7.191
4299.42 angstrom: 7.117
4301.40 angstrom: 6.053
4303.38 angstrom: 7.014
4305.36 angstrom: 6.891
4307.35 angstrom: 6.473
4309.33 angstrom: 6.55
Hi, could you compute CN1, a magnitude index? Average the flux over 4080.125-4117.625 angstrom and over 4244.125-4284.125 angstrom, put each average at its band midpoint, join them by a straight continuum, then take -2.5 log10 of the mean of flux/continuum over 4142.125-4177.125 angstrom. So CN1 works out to 0.05 mag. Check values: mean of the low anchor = 8.65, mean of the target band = 8.42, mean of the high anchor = 9.18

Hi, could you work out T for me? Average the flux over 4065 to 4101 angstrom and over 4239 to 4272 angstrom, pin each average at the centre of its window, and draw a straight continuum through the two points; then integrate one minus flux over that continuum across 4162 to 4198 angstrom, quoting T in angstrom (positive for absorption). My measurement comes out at 1.8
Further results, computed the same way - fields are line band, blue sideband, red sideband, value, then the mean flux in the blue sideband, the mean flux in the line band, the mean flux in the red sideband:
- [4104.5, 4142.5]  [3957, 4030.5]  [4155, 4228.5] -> -1.5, 7.13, 8.45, 8.67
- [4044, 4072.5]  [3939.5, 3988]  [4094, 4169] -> -4.3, 5.45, 8.16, 8.38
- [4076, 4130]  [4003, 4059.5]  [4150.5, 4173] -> -0.5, 8.53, 8.59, 8.5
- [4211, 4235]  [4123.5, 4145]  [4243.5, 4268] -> 1.5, 8.24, 8.57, 9.47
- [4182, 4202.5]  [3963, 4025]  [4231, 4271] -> 0.7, 7.17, 8.55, 9.35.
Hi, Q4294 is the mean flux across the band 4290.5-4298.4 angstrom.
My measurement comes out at 8.12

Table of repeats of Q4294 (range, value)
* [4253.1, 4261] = 9.27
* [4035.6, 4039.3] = 8.6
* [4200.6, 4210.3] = 8.83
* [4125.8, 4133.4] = 7.85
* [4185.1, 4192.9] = 8.59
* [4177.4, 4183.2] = 8.68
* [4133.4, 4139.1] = 8.06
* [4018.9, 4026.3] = 8.92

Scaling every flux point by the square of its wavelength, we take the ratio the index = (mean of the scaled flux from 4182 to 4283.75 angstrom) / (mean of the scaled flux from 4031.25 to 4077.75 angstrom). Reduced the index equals 1.18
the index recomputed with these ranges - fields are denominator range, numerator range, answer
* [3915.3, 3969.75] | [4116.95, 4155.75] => 2.04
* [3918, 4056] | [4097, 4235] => 1.40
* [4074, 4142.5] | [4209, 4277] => 1.13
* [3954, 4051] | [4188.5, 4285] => 1.36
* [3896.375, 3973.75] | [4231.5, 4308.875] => 2.07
